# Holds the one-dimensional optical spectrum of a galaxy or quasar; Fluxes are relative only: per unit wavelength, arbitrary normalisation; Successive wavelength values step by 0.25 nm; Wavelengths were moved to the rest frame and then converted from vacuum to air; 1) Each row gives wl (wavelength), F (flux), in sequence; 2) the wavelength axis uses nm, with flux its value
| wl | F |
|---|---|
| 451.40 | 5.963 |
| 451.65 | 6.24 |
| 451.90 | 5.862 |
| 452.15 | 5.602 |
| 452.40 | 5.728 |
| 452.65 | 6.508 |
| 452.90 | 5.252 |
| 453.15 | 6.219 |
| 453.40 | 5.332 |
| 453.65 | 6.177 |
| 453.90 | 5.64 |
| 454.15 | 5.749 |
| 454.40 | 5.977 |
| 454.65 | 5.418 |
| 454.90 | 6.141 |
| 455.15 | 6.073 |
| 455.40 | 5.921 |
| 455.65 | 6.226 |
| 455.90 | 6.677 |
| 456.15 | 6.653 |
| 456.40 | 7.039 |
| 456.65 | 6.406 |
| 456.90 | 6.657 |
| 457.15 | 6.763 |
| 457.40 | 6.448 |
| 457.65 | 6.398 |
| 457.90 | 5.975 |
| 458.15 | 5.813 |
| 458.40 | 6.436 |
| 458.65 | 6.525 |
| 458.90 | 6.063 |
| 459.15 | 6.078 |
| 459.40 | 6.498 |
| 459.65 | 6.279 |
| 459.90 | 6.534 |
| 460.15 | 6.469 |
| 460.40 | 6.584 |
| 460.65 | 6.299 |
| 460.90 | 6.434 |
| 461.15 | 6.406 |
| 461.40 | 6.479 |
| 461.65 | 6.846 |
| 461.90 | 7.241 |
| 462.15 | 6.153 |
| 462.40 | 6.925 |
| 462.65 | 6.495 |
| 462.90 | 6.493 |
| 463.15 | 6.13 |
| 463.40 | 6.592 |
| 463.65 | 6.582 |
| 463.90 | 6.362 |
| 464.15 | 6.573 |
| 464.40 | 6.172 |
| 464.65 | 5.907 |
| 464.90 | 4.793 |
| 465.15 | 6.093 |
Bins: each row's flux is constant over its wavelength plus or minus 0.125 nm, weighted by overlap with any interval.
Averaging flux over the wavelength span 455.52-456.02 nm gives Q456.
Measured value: 6.44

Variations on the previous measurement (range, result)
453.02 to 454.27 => 5.82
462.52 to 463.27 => 6.38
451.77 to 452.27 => 5.74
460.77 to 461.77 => 6.54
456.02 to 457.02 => 6.69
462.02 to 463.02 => 6.52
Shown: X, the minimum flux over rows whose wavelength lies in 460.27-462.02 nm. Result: 6.299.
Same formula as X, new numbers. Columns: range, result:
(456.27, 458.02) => 5.975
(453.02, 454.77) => 5.332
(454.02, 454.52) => 5.749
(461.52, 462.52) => 6.153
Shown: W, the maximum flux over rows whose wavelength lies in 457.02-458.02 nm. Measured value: 6.763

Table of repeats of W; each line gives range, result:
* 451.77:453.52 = 6.508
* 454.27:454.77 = 5.977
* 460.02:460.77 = 6.584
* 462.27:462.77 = 6.925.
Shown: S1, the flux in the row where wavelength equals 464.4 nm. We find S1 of 6.172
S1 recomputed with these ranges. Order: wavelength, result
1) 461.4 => 6.479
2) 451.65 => 6.24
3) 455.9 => 6.677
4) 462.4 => 6.925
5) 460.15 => 6.469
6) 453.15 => 6.219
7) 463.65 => 6.582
